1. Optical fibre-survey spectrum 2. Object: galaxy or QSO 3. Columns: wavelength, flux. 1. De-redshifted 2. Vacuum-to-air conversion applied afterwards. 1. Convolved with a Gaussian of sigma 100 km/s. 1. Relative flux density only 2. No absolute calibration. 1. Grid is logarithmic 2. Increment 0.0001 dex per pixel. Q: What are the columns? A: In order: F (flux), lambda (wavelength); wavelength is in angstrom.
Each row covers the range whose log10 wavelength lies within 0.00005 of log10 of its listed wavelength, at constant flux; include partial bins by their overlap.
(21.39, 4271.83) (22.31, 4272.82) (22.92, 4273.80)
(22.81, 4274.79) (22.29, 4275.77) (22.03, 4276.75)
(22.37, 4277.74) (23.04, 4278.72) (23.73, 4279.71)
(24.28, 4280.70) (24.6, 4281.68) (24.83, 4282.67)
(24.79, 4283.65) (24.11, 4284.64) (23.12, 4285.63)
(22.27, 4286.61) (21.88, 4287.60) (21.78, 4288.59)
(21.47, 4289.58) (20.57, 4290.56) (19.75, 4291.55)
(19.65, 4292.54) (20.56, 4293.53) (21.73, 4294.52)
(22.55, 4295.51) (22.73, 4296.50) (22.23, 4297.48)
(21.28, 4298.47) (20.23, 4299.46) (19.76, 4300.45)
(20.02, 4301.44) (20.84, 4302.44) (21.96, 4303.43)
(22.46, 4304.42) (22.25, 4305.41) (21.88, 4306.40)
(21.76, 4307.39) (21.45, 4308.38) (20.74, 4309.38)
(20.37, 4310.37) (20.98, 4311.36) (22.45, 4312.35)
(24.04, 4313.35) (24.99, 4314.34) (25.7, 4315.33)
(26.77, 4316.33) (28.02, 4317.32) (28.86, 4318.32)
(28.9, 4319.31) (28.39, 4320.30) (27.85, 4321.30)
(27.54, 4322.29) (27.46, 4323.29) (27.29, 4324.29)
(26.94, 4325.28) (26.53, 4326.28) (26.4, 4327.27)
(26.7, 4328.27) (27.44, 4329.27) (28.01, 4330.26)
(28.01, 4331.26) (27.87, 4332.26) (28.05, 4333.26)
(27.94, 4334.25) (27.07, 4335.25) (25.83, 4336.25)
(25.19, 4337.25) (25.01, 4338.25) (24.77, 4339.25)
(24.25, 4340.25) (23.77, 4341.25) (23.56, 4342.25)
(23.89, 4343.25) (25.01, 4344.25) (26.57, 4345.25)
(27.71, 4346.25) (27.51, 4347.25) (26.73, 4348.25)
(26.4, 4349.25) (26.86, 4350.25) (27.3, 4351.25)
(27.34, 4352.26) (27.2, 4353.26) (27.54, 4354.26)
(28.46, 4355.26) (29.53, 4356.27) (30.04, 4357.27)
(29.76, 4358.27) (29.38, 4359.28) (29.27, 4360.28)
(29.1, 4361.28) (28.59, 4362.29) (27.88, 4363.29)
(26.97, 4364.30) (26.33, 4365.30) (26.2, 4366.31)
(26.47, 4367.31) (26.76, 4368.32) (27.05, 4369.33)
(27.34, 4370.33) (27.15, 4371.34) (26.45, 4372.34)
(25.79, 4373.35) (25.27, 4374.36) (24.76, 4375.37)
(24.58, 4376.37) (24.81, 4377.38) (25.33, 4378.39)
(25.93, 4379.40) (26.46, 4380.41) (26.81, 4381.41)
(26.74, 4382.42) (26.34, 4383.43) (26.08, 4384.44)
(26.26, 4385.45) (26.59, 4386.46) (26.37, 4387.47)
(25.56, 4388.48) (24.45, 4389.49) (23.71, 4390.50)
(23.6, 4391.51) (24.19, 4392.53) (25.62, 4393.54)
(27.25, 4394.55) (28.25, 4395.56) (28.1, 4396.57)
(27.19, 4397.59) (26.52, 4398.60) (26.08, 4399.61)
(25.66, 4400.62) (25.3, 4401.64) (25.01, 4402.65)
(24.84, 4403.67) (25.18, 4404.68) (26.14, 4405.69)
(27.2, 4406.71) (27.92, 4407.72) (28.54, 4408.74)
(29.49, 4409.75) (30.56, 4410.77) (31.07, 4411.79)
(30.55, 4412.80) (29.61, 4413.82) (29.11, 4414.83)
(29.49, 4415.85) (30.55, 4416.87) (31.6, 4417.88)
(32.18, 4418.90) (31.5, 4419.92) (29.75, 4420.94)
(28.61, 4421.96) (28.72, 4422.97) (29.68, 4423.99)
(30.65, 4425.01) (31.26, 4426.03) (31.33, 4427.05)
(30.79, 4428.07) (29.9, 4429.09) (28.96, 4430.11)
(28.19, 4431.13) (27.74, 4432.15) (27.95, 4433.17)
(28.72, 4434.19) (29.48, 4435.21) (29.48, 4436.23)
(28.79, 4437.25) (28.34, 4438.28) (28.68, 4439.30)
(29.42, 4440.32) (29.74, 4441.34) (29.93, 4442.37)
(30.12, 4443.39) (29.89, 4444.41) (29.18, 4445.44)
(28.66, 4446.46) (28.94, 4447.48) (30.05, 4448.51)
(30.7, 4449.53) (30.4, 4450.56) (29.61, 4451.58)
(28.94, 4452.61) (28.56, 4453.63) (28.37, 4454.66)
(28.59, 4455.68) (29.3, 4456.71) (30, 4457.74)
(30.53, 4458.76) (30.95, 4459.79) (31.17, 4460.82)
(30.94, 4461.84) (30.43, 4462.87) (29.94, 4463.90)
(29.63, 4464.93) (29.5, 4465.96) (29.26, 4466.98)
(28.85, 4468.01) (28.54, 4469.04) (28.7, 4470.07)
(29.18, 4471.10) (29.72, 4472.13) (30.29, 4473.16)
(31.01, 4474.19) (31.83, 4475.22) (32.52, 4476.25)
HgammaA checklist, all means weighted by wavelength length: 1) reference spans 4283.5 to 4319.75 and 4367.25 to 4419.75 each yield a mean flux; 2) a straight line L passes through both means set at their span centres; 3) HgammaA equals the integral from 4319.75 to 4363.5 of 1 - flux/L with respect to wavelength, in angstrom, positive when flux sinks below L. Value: -4.8 angstrom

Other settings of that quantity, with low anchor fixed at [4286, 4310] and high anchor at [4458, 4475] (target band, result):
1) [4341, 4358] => -2.05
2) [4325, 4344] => -2.43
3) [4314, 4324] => -2.26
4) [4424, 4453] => -1.00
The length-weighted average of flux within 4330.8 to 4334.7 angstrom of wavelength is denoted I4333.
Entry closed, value 28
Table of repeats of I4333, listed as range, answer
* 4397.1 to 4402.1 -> 26.2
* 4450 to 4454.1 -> 29.4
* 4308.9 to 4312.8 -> 21.2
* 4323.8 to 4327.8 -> 26.8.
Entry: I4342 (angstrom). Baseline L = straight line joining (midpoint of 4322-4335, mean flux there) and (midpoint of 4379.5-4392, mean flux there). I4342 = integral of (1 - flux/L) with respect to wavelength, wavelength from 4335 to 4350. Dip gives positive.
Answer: 0.8 angstrom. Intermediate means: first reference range 27.4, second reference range 25.8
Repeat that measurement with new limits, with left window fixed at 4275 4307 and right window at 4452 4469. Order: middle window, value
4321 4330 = -1.3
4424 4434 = -0.5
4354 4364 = -1.5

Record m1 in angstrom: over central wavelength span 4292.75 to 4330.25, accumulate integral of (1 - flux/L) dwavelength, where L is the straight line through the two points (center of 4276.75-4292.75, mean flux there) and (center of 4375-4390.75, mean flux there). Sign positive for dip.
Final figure -0.79 angstrom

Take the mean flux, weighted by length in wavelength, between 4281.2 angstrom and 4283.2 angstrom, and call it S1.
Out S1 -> 24.7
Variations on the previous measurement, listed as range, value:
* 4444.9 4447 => 28.9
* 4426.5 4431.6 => 29.8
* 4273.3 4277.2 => 22.6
